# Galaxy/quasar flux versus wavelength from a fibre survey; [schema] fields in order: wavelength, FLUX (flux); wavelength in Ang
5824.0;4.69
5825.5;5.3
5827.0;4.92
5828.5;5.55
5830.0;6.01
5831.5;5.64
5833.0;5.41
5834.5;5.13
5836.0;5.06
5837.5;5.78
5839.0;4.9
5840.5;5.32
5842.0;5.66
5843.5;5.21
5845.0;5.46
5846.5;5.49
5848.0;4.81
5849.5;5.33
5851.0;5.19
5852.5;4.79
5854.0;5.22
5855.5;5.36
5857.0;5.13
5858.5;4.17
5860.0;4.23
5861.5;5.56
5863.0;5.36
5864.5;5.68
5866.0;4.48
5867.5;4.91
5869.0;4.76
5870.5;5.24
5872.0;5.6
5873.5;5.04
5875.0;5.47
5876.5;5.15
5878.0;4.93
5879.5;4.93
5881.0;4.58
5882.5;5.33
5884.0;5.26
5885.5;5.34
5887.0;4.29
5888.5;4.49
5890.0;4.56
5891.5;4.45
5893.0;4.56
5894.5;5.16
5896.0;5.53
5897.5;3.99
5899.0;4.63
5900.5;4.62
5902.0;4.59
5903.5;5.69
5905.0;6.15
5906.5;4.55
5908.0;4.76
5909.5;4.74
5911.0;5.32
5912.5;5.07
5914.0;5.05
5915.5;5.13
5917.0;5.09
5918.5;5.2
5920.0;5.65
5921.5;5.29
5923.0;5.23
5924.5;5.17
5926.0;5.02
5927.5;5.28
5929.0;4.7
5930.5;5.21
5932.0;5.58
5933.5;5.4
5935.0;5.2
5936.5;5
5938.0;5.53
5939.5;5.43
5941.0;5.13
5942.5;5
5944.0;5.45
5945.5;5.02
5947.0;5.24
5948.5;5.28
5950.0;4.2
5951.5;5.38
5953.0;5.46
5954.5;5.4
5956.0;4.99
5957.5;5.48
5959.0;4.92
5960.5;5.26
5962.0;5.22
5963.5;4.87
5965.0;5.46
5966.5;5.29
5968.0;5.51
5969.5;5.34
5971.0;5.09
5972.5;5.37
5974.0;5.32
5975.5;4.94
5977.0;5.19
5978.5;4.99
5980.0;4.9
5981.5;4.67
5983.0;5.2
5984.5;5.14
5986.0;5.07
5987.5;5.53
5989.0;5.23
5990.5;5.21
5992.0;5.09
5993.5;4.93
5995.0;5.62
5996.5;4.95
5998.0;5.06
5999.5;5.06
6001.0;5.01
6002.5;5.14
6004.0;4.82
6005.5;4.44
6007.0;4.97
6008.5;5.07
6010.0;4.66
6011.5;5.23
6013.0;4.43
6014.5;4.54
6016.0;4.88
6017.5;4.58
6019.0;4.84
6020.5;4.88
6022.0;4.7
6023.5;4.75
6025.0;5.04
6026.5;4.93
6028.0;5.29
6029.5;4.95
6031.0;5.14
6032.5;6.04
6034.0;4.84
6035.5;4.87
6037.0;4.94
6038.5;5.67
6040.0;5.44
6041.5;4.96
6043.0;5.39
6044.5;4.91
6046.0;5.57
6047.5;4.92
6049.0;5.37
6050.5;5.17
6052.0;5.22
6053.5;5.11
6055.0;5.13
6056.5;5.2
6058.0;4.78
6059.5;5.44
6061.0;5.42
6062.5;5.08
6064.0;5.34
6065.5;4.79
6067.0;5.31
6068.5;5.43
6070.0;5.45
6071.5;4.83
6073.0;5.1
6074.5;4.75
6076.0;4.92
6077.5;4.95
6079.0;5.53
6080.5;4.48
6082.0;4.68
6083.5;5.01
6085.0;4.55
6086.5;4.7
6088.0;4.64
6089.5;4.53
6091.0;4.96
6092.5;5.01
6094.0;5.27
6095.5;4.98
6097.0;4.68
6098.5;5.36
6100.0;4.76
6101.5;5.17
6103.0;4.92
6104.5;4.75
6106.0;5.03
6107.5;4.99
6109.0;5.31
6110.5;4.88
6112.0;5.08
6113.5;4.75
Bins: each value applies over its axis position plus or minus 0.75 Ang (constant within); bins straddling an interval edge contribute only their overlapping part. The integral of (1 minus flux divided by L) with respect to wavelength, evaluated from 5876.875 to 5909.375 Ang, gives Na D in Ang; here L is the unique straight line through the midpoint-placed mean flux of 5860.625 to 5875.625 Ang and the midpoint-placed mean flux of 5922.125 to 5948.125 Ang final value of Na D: 2.0 Ang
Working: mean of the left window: 5.2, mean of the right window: 5.21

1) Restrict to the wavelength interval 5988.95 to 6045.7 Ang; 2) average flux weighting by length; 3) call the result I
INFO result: 5.01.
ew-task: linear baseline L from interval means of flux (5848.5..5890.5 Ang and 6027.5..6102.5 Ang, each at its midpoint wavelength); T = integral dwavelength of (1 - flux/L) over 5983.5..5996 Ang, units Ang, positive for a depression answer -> -0.4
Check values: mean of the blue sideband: 5.02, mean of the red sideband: 5.08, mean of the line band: 5.22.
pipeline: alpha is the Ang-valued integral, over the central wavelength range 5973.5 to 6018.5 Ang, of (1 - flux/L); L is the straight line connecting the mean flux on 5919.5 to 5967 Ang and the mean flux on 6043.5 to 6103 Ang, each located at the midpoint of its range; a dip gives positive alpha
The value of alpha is 1.3 Ang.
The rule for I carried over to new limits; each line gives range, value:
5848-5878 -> 5.08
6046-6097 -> 5.03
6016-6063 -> 5.11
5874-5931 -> 5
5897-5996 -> 5.15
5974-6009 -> 5.06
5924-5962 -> 5.19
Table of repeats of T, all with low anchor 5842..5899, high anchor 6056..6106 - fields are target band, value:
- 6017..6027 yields 0.4 Ang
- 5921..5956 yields -1.4 Ang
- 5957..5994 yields -1.3 Ang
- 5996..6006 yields 0.1 Ang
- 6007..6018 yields 0.5 Ang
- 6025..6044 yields -0.8 Ang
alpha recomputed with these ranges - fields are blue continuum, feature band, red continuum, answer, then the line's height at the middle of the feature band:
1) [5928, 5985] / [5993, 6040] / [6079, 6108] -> 0.6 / 5.05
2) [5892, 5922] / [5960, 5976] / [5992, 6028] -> -0.9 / 4.96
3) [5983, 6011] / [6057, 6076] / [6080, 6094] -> -1.2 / 4.83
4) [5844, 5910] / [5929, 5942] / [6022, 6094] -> -0.6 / 5.02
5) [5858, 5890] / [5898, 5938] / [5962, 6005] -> -0.6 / 5.05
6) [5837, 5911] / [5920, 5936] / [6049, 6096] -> -0.6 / 5.03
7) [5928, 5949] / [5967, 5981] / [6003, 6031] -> -0.3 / 5.05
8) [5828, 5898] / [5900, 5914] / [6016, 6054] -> 0.1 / 5.1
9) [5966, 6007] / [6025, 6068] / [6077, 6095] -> -2.0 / 4.96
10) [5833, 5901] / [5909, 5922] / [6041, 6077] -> -0.3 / 5.06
